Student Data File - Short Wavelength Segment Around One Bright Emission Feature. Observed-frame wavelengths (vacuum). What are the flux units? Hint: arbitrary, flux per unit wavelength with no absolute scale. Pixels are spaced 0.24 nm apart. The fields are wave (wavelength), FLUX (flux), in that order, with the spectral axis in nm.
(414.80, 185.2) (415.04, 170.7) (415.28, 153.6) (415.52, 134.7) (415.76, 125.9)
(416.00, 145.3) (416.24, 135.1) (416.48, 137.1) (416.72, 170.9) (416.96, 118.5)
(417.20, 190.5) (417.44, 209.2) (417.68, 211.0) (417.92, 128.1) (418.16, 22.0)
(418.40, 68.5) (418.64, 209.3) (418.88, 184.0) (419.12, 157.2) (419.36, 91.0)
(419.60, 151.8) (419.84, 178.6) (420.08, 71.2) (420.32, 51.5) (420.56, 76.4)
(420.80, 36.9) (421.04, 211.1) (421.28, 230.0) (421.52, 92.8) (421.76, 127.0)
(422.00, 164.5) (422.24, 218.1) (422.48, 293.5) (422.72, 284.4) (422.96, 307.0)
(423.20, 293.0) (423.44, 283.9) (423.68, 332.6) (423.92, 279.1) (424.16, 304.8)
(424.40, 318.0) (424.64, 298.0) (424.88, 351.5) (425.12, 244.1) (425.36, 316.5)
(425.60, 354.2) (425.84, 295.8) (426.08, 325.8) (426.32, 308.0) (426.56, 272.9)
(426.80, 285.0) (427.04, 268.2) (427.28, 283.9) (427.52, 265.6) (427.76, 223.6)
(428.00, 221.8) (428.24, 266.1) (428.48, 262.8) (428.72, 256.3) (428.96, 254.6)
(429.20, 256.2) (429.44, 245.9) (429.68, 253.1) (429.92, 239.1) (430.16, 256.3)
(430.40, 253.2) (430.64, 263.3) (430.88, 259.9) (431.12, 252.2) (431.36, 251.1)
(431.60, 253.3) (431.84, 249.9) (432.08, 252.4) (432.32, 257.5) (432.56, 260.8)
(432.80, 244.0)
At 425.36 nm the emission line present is Lyman alpha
